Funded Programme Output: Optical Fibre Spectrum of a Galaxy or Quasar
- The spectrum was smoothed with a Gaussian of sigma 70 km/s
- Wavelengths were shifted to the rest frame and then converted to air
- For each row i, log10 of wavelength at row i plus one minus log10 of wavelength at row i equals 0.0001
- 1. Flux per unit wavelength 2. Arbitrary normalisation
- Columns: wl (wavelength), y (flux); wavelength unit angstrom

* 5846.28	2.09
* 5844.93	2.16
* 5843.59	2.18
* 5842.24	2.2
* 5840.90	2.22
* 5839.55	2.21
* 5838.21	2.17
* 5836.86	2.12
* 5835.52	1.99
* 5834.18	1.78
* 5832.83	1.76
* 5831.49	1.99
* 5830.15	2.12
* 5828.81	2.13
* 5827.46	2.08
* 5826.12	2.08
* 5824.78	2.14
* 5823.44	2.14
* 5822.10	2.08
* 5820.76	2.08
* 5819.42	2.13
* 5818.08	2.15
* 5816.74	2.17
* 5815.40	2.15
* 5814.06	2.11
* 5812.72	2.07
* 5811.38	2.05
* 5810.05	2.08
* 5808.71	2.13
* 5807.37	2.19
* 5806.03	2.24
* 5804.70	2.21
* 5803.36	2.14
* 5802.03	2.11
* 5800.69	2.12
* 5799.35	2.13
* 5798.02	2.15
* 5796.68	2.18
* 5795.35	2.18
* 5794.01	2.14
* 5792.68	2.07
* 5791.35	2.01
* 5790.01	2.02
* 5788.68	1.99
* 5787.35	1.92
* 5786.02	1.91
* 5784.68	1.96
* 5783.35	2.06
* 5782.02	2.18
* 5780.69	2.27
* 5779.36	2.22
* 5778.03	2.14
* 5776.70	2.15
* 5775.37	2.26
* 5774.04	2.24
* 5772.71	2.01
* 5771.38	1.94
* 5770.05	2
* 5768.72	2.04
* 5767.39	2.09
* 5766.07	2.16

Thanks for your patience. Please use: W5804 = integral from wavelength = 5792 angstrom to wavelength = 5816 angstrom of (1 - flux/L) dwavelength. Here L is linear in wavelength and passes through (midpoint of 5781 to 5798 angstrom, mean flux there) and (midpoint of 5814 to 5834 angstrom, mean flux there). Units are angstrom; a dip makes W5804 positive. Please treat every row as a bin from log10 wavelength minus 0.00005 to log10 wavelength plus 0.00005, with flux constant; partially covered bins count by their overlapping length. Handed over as -0.8 angstrom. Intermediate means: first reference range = 2.06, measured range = 2.14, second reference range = 2.08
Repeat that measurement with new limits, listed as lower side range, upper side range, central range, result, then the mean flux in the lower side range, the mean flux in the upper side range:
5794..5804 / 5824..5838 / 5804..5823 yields -0.38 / 2.14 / 2.02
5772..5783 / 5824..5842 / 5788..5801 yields 0.28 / 2.18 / 2.06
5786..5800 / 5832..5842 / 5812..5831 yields -0.58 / 2.07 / 2.04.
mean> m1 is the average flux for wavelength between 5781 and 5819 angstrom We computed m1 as 2.1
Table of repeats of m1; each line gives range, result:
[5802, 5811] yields 2.16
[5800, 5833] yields 2.11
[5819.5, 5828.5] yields 2.1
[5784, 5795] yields 2.01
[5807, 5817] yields 2.11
